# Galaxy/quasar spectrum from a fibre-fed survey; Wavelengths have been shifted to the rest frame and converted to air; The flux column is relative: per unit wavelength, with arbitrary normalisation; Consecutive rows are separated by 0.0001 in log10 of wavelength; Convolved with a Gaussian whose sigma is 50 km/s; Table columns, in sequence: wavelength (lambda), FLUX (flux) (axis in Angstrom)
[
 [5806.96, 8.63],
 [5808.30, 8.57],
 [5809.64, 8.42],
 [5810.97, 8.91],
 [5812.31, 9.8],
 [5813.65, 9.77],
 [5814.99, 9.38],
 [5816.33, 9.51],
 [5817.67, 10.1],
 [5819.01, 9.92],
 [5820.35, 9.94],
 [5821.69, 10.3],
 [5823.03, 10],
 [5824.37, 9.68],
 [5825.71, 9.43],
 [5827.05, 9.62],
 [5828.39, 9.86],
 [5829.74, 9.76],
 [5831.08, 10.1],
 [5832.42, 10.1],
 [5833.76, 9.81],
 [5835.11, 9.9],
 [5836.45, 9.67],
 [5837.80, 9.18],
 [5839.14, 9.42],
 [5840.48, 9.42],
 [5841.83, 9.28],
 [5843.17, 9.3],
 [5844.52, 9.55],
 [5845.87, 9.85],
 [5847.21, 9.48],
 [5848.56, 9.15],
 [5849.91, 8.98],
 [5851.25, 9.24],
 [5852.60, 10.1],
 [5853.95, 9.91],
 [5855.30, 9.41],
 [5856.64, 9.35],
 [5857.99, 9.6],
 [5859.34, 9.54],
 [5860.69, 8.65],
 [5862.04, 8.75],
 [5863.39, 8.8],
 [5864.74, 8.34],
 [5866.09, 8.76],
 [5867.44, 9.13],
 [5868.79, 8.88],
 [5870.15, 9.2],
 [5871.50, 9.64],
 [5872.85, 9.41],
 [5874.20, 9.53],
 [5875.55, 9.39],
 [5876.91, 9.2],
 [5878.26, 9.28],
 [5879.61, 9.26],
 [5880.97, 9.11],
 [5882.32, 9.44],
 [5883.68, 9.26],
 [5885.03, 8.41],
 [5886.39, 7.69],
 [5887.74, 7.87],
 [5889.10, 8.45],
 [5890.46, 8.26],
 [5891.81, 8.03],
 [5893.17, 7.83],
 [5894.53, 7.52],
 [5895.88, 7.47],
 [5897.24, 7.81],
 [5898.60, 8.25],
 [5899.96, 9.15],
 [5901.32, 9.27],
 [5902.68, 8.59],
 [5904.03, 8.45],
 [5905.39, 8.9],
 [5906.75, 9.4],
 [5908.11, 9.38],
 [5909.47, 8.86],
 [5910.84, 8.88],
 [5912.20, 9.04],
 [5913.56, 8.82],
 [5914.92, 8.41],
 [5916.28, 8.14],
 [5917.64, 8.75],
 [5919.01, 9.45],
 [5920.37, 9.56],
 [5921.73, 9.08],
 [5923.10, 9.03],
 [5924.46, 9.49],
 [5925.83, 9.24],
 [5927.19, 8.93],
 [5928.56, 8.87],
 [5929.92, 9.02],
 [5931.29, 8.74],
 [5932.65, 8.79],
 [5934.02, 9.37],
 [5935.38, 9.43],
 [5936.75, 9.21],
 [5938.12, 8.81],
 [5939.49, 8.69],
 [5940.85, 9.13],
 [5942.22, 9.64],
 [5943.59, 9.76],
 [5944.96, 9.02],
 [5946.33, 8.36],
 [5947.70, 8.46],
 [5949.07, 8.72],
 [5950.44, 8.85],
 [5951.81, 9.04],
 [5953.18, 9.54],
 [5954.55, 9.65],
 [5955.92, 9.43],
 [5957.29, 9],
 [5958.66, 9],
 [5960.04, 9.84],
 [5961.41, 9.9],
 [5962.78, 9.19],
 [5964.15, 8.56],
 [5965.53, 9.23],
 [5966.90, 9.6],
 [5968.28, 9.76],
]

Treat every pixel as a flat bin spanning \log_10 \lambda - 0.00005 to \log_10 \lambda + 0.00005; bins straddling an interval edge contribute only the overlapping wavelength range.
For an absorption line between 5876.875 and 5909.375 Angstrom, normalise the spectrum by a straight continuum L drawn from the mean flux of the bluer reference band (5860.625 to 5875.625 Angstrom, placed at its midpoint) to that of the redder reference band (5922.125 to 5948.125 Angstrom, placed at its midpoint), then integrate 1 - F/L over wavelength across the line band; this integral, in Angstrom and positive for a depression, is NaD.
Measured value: 1.66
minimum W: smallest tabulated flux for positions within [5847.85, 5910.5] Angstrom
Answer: 7.47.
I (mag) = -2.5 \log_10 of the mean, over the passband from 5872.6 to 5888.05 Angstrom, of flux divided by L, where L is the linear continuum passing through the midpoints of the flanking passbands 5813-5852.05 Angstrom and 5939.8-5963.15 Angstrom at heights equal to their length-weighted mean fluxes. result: 0.05 mag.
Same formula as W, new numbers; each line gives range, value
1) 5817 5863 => 8.65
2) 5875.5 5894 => 7.69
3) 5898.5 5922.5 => 8.14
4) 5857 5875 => 8.34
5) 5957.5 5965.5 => 8.56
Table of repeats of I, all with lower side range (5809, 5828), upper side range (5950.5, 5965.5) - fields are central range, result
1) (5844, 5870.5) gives 0.036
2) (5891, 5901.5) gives 0.165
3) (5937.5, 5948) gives 0.039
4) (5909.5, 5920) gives 0.070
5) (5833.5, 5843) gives 0.010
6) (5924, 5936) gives 0.032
